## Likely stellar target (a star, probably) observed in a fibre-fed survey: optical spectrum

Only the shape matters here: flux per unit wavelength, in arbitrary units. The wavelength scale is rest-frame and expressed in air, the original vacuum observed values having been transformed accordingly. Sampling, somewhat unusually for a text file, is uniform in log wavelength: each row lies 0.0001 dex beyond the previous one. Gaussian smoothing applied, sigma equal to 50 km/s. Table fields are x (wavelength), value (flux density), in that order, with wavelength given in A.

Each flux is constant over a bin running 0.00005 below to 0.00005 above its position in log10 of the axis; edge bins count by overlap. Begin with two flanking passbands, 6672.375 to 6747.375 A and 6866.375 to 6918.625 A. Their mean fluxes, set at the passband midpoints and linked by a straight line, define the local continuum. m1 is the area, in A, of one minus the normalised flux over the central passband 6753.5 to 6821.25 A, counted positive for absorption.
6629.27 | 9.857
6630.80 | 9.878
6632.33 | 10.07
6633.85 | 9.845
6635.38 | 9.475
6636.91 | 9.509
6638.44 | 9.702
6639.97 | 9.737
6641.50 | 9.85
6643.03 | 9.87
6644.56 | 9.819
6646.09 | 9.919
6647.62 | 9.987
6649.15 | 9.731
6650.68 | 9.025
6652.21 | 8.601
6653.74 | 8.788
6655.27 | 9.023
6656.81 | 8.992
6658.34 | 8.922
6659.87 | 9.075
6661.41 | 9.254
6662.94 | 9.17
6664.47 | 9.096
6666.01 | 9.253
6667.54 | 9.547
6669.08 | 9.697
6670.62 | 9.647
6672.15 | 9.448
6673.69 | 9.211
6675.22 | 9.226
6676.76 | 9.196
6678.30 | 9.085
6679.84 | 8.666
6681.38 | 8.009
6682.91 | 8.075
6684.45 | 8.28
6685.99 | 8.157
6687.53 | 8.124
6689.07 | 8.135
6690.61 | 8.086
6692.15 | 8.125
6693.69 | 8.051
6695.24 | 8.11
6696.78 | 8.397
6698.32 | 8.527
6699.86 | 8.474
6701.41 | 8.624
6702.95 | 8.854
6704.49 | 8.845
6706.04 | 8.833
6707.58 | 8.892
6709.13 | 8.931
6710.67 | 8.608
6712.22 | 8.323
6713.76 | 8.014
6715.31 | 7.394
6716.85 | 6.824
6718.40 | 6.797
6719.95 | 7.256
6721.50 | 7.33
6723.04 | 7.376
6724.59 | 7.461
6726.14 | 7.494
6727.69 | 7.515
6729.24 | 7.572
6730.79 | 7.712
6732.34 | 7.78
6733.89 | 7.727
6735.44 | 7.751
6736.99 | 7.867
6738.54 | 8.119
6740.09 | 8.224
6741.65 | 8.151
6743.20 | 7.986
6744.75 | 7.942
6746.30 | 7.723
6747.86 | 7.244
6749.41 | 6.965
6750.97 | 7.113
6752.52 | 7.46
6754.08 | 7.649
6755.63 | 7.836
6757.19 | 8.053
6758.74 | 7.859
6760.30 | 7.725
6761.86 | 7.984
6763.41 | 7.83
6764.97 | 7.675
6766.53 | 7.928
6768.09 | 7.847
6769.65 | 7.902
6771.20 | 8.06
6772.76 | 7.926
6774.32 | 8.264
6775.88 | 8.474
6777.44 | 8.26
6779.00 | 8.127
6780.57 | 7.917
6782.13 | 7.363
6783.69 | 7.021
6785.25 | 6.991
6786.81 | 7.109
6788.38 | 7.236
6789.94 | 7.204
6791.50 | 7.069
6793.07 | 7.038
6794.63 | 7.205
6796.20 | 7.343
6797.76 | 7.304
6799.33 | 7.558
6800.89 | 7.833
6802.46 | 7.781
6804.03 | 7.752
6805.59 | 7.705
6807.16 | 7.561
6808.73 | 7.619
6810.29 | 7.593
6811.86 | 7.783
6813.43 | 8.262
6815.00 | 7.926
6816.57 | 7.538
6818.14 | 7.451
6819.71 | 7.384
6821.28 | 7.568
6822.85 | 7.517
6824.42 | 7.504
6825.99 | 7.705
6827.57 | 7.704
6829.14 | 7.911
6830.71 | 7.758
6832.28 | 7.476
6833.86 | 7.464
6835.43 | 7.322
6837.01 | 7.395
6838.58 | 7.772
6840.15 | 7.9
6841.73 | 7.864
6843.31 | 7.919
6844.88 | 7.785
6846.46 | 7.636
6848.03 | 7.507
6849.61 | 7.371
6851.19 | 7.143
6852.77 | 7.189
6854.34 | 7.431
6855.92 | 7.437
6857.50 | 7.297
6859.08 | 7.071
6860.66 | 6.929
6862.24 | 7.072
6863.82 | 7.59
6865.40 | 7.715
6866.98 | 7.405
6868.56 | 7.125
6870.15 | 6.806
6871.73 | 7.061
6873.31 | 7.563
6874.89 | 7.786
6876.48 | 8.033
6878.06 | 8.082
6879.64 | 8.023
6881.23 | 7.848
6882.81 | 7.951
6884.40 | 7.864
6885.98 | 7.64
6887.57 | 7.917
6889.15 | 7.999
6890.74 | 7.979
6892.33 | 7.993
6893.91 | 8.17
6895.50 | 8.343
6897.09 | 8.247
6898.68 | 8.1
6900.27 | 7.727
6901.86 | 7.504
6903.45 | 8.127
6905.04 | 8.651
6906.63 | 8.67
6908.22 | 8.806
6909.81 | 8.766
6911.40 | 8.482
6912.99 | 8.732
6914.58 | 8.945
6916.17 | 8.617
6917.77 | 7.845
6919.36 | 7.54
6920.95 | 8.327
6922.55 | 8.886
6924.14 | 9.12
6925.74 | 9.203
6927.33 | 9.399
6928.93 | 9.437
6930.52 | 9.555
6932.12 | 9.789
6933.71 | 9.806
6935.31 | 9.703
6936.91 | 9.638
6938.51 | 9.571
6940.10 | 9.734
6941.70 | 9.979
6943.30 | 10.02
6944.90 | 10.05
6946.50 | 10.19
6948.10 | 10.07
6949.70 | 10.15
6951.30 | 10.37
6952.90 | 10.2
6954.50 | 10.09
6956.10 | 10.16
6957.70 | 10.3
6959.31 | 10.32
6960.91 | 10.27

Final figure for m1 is 3.5 A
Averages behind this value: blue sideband 8.13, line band 7.67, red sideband 8.03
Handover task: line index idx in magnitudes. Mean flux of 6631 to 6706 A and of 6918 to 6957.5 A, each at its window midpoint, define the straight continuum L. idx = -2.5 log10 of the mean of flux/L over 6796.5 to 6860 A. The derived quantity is 0.229 mag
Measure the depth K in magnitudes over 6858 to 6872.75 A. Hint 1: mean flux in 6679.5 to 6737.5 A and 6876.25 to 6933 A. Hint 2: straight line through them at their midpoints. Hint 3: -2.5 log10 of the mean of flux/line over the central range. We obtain 0.16 mag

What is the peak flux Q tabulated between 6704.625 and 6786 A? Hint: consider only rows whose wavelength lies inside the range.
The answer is 8.931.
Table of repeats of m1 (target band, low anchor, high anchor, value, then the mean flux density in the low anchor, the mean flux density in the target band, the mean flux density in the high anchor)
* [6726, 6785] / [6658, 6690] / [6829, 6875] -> 3.24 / 8.91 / 7.79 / 7.45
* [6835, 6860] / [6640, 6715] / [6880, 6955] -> 3.88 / 8.88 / 7.5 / 8.88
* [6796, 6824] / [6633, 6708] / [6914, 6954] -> 4.84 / 9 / 7.64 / 9.45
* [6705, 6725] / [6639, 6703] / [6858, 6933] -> 2.10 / 8.95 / 7.87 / 8.14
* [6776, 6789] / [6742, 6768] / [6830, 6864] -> 0.13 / 7.7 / 7.55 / 7.47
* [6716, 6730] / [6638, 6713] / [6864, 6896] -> 2.21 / 8.93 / 7.29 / 7.76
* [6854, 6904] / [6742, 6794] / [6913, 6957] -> 6.73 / 7.66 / 7.68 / 9.49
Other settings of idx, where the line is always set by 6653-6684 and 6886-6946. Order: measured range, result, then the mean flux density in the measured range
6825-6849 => 0.16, 7.67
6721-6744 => 0.16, 7.74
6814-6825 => 0.17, 7.57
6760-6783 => 0.13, 7.95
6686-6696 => 0.12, 8.1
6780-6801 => 0.22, 7.28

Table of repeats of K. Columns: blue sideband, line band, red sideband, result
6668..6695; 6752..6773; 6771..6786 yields 0.017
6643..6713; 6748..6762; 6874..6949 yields 0.162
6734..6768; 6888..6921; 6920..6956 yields 0.134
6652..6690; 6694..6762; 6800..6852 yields 0.074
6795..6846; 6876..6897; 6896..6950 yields 0.071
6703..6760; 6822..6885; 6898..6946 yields 0.135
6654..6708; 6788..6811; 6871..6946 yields 0.164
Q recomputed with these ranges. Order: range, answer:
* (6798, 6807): 7.833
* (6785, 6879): 8.262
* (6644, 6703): 9.987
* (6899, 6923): 8.945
